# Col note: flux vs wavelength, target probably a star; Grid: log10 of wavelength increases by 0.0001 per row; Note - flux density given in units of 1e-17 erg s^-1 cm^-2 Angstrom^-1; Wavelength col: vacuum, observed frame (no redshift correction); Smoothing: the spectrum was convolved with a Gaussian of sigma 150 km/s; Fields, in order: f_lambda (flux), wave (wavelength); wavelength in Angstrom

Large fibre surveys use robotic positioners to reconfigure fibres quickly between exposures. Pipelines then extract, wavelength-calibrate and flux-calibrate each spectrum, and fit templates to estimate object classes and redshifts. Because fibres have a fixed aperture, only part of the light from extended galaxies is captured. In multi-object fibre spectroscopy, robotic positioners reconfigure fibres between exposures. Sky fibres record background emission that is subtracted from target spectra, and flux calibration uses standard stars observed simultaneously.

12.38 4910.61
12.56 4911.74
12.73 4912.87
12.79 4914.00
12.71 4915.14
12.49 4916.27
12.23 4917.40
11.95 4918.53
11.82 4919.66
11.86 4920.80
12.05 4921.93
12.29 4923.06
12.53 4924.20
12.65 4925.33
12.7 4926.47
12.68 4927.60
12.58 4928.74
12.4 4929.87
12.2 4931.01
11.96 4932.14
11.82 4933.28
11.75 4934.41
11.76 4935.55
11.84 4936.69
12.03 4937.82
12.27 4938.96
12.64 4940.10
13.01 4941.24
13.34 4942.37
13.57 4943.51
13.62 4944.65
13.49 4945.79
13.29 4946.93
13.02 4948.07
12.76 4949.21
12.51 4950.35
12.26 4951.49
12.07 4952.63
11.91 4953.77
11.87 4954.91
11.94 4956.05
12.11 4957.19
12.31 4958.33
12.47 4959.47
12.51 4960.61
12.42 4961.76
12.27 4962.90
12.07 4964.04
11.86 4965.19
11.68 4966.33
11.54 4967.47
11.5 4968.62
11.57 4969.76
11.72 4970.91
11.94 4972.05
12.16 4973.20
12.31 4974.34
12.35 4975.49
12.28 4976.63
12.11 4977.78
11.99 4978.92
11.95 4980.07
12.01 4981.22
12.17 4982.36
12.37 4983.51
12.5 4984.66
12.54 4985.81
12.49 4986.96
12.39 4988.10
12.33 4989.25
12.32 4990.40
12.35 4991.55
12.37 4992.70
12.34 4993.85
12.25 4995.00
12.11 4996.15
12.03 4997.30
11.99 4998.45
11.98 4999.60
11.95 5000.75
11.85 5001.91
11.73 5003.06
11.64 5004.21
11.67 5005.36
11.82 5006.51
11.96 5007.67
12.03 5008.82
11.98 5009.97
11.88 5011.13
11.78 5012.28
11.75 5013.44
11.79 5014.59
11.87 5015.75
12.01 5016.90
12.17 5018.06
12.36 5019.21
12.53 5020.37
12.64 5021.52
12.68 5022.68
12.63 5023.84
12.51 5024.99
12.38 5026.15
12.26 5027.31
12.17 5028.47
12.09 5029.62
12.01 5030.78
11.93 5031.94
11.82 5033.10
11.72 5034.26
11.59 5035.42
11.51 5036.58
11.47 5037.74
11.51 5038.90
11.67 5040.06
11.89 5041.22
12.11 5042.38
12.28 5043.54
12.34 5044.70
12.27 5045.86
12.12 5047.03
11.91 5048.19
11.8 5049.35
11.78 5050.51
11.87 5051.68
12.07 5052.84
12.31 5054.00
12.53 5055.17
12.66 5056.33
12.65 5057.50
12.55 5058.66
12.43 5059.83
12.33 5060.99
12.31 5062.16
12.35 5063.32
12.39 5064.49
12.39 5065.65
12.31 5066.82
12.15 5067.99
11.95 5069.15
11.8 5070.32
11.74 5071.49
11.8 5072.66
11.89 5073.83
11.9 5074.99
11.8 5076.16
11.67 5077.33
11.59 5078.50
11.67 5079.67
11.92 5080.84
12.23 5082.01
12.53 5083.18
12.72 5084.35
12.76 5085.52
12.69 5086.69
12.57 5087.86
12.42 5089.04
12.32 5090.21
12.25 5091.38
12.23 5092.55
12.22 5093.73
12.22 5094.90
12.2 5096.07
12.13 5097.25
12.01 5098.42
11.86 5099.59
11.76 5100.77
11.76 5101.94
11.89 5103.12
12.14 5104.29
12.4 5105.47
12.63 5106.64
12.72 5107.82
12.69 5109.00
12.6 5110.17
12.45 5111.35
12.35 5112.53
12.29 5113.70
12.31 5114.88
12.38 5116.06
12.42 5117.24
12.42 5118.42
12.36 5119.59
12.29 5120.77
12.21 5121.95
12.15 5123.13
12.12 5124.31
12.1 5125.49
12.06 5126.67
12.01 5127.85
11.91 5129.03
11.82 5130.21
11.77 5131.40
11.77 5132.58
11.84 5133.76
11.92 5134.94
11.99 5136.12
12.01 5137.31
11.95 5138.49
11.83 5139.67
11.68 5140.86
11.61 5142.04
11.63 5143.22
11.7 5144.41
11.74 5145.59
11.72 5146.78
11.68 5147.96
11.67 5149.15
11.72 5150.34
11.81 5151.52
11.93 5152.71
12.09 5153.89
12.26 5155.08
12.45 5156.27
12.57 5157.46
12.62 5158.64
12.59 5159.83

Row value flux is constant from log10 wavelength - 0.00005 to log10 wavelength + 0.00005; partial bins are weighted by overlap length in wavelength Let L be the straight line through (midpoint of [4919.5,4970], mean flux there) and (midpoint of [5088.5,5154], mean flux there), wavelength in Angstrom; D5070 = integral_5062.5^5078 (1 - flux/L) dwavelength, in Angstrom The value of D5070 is 0.2 Angstrom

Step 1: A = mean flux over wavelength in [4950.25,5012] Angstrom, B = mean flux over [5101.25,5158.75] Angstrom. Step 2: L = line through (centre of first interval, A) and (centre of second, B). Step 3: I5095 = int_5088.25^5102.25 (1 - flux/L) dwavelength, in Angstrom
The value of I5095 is 0.0 Angstrom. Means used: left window 12.1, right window 12.1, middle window 12.1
